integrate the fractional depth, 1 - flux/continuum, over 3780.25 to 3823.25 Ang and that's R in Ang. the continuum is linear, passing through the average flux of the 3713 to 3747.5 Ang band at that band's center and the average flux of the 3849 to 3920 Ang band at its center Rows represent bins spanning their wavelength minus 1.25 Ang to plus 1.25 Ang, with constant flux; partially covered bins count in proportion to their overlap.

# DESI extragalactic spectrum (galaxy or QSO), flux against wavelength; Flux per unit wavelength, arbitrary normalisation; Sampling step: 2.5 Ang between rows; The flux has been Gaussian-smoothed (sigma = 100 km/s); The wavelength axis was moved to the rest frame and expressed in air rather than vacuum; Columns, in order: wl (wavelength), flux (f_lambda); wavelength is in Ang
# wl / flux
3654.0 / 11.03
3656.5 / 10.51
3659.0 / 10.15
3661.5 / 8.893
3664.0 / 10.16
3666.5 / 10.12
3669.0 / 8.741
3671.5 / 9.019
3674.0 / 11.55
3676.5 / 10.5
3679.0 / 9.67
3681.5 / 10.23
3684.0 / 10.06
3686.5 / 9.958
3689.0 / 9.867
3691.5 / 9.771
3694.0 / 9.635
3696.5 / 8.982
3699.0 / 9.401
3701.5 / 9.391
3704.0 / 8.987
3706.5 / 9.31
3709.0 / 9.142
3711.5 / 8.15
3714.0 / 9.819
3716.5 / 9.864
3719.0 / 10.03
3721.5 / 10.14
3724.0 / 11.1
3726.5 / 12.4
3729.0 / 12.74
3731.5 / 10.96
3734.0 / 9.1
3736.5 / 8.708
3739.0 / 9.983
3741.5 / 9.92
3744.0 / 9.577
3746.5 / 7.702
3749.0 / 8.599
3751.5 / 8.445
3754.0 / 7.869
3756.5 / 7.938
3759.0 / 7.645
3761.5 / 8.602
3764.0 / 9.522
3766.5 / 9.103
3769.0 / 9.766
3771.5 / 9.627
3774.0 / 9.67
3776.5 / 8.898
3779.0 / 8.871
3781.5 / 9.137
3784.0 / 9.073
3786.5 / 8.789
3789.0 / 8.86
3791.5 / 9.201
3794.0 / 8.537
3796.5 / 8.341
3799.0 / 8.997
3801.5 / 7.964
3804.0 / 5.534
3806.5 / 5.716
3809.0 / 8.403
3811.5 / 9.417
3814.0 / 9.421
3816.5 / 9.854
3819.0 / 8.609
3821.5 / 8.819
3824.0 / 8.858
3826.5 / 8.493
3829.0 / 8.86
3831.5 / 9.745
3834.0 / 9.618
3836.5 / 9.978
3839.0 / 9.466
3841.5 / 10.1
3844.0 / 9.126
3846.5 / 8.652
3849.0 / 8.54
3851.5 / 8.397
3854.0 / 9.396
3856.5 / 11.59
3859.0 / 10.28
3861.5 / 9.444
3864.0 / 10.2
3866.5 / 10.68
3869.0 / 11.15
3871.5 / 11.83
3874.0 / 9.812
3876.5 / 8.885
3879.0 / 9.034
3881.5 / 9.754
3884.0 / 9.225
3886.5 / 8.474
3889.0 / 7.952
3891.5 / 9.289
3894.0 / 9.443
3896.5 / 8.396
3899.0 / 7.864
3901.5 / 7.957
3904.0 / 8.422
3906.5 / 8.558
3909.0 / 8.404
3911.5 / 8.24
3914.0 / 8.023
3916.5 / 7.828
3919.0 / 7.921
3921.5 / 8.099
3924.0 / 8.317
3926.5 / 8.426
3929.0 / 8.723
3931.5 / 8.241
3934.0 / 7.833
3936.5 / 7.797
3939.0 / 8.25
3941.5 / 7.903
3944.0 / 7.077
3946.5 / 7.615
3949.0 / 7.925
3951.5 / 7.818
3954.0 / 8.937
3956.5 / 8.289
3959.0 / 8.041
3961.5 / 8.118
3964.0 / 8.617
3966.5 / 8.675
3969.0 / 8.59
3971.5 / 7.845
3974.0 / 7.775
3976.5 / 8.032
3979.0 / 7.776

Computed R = 5.2 Ang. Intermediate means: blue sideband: 10.2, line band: 8.51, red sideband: 9.15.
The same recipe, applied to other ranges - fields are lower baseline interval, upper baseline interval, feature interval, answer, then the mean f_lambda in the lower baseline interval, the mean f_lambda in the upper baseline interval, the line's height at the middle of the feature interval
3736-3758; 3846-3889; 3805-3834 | 1.7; 8.74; 9.69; 9.31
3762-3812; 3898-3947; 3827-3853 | -2.4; 8.66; 8.08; 8.43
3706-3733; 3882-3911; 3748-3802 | 5.4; 10.3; 8.57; 9.79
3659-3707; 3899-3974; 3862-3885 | -4.1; 9.71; 8.14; 8.53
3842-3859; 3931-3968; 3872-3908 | 0.1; 9.39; 8.08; 8.87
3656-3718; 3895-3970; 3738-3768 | 1.7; 9.67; 8.17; 9.26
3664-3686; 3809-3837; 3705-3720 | 0.6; 10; 9.19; 9.79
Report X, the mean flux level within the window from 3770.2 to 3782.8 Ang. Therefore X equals 9.24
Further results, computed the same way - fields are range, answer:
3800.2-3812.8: 7.42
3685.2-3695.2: 9.81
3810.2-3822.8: 9.22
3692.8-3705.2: 9.28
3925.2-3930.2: 8.57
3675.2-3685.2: 10.1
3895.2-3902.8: 8.08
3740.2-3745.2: 9.75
